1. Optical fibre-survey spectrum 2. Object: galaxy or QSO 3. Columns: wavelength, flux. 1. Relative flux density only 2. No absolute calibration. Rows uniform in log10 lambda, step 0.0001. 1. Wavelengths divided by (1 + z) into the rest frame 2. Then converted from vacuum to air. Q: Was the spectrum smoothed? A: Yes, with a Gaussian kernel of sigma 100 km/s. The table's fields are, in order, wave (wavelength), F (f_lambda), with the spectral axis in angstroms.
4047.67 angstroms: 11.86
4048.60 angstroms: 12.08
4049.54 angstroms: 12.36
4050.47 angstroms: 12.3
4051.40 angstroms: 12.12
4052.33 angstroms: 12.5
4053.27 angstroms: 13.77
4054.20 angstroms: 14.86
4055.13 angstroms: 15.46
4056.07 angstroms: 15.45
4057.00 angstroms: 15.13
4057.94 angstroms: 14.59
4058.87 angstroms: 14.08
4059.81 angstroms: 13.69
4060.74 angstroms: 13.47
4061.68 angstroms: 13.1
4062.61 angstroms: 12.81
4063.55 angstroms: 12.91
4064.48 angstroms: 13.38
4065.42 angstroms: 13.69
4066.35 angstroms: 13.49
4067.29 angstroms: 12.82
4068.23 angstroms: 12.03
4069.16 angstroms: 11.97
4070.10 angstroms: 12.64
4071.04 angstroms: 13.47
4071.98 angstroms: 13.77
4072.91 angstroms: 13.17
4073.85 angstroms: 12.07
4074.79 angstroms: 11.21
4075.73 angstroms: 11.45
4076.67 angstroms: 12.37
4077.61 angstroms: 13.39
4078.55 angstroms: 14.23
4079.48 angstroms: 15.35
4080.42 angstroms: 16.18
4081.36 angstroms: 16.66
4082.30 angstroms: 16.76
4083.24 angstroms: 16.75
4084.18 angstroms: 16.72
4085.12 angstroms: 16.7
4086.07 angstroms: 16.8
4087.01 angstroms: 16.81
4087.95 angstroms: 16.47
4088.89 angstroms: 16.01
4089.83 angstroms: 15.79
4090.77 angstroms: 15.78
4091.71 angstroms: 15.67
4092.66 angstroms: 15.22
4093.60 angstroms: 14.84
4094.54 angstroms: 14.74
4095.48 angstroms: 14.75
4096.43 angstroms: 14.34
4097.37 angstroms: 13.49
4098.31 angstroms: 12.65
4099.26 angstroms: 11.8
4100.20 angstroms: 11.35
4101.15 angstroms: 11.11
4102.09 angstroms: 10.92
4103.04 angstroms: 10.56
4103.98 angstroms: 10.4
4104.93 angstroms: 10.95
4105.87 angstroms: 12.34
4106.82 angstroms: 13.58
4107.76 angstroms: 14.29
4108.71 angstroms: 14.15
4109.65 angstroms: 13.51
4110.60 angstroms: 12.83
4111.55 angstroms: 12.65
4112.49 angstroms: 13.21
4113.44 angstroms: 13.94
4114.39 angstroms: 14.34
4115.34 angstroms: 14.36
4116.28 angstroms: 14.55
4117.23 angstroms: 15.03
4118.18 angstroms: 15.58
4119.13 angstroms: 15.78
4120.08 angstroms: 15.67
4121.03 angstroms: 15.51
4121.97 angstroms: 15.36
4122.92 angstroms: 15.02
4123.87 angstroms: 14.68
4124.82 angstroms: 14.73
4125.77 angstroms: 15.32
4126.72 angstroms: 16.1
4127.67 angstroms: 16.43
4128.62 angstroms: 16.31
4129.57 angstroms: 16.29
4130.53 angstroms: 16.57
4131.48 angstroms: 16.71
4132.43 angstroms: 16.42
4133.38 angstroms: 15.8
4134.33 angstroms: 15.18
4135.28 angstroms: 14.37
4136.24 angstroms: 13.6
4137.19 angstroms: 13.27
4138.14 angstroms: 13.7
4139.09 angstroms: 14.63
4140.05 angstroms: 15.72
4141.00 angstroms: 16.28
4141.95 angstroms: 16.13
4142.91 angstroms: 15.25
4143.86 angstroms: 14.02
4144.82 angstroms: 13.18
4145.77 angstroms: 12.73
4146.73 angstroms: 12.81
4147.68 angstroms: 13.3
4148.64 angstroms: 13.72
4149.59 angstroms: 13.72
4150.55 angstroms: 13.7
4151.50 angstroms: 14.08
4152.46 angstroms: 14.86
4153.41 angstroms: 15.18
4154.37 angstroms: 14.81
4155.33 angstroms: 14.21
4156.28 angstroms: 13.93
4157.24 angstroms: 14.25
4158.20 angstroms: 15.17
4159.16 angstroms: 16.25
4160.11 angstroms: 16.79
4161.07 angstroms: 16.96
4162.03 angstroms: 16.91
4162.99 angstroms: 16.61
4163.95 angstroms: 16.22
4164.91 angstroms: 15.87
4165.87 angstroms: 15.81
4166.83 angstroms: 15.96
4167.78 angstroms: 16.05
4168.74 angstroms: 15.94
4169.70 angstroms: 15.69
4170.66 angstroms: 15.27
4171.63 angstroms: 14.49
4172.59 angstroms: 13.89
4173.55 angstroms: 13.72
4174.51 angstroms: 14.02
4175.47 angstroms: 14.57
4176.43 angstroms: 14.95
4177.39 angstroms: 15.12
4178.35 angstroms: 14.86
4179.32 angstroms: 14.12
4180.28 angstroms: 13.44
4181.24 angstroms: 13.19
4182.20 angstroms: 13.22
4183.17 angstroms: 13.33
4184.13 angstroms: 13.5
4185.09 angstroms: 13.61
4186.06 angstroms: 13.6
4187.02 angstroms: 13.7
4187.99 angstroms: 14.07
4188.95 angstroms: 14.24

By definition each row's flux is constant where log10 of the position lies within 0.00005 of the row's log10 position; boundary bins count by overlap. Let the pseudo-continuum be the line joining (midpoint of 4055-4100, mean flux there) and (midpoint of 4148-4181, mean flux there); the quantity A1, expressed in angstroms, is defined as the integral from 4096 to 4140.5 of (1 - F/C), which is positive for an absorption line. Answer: 1.43 angstroms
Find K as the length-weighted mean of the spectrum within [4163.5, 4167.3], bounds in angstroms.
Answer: 16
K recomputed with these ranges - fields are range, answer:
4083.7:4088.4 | 16.7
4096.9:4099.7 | 12.7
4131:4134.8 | 16.1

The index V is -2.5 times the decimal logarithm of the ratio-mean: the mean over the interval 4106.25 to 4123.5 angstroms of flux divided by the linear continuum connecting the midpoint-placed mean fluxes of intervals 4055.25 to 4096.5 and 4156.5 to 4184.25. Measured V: 0.02 mag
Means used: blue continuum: 14.4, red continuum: 15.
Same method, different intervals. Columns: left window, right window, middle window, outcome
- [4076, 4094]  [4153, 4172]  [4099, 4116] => 0.235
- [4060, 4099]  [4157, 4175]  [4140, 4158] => 0.076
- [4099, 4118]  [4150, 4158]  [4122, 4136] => -0.157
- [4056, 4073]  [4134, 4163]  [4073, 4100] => -0.078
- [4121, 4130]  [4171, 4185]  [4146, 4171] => -0.040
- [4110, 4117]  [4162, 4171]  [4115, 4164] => -0.018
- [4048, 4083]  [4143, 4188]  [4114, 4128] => -0.081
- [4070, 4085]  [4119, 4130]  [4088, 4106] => 0.107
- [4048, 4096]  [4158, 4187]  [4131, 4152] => 0.018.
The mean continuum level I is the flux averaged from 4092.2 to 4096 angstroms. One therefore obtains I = 14.9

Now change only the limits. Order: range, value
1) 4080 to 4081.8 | 16.4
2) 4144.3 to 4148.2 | 13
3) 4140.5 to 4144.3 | 15.5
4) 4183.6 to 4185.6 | 13.6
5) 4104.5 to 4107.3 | 12.3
